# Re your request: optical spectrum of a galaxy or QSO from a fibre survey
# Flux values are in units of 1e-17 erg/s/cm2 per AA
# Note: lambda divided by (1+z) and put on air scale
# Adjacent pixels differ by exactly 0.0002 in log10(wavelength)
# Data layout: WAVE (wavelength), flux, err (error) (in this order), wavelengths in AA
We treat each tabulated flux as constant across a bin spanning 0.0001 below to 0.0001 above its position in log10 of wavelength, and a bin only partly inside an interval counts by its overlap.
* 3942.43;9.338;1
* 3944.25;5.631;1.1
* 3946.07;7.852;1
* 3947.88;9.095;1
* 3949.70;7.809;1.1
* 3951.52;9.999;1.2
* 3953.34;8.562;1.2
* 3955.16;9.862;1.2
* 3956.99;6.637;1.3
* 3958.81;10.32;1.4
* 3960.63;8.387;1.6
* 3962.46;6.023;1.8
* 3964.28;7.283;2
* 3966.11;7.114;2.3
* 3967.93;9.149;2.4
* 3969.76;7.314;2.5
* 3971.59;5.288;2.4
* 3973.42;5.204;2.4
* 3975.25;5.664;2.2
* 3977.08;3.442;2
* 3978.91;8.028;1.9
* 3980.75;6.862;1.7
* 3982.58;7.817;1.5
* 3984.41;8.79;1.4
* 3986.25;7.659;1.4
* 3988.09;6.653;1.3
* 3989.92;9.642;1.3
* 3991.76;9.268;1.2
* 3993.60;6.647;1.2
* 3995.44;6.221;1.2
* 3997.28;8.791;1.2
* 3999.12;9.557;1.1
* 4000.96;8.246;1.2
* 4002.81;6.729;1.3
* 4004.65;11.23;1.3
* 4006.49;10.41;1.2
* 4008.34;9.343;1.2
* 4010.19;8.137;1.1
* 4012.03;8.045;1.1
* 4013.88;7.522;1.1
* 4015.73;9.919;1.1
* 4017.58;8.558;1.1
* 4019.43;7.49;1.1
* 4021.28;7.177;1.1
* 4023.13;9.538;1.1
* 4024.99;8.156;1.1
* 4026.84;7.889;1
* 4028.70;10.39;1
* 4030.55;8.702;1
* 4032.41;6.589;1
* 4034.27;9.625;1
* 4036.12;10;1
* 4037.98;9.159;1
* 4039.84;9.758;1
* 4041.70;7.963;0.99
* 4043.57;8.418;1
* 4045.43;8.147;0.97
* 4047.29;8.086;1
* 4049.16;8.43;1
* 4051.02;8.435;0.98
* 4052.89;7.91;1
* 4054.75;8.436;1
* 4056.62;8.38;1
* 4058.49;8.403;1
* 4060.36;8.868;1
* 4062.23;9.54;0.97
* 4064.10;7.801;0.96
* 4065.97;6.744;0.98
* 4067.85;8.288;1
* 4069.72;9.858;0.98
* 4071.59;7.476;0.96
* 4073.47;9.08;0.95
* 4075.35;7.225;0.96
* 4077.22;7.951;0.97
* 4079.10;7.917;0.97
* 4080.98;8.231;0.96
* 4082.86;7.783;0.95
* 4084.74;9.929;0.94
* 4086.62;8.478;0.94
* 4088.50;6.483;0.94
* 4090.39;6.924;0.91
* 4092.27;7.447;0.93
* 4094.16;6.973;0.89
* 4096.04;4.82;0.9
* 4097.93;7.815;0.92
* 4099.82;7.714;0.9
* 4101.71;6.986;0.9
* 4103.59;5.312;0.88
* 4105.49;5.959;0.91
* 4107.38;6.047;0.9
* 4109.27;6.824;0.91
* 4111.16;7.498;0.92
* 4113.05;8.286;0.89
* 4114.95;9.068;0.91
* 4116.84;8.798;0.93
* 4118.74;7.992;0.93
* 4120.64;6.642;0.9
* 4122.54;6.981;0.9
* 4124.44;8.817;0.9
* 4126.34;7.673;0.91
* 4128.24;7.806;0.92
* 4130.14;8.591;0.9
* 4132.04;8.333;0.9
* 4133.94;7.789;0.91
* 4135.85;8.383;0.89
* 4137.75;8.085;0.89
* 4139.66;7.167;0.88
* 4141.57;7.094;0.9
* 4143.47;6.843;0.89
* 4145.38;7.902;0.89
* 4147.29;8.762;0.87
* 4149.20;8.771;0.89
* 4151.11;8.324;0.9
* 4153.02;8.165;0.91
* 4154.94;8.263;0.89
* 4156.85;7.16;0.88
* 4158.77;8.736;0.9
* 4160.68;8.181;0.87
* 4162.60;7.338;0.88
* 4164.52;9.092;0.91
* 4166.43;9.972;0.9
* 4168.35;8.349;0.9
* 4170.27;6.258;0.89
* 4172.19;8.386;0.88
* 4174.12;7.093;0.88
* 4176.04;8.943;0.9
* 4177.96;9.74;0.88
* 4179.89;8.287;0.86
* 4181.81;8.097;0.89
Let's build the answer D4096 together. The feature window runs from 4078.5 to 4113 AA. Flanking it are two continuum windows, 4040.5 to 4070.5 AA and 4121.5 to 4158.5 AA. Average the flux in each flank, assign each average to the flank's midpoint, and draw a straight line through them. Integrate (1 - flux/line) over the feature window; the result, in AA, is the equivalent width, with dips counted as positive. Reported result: 4.1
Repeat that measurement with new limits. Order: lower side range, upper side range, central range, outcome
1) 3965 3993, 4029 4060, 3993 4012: -2.10 AA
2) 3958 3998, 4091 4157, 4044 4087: -4.84 AA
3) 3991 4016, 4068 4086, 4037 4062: -0.25 AA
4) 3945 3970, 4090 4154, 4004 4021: -1.77 AA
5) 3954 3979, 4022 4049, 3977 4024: -1.91 AA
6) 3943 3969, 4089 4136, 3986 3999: 0.01 AA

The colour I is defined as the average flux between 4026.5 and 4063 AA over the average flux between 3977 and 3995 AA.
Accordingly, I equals 1.1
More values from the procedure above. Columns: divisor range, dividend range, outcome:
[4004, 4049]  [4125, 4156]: 0.92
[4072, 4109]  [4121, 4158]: 1.08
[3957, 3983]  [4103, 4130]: 1.07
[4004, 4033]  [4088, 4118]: 0.81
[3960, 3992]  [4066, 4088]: 1.16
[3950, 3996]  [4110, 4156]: 1.06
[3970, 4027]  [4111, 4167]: 1.03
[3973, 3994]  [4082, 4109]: 0.98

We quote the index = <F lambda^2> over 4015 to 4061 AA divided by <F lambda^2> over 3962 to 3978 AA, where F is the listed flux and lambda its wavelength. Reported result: 1.4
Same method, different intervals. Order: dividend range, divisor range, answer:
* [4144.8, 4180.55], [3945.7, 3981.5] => 1.22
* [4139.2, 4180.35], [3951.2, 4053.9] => 1.08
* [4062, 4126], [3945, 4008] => 1.02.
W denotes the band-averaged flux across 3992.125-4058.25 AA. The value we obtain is 8.52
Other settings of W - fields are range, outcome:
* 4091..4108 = 6.58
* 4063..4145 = 7.63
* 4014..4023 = 8.33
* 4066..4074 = 8.43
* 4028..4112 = 7.96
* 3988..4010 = 8.62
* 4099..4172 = 7.8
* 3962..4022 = 7.75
